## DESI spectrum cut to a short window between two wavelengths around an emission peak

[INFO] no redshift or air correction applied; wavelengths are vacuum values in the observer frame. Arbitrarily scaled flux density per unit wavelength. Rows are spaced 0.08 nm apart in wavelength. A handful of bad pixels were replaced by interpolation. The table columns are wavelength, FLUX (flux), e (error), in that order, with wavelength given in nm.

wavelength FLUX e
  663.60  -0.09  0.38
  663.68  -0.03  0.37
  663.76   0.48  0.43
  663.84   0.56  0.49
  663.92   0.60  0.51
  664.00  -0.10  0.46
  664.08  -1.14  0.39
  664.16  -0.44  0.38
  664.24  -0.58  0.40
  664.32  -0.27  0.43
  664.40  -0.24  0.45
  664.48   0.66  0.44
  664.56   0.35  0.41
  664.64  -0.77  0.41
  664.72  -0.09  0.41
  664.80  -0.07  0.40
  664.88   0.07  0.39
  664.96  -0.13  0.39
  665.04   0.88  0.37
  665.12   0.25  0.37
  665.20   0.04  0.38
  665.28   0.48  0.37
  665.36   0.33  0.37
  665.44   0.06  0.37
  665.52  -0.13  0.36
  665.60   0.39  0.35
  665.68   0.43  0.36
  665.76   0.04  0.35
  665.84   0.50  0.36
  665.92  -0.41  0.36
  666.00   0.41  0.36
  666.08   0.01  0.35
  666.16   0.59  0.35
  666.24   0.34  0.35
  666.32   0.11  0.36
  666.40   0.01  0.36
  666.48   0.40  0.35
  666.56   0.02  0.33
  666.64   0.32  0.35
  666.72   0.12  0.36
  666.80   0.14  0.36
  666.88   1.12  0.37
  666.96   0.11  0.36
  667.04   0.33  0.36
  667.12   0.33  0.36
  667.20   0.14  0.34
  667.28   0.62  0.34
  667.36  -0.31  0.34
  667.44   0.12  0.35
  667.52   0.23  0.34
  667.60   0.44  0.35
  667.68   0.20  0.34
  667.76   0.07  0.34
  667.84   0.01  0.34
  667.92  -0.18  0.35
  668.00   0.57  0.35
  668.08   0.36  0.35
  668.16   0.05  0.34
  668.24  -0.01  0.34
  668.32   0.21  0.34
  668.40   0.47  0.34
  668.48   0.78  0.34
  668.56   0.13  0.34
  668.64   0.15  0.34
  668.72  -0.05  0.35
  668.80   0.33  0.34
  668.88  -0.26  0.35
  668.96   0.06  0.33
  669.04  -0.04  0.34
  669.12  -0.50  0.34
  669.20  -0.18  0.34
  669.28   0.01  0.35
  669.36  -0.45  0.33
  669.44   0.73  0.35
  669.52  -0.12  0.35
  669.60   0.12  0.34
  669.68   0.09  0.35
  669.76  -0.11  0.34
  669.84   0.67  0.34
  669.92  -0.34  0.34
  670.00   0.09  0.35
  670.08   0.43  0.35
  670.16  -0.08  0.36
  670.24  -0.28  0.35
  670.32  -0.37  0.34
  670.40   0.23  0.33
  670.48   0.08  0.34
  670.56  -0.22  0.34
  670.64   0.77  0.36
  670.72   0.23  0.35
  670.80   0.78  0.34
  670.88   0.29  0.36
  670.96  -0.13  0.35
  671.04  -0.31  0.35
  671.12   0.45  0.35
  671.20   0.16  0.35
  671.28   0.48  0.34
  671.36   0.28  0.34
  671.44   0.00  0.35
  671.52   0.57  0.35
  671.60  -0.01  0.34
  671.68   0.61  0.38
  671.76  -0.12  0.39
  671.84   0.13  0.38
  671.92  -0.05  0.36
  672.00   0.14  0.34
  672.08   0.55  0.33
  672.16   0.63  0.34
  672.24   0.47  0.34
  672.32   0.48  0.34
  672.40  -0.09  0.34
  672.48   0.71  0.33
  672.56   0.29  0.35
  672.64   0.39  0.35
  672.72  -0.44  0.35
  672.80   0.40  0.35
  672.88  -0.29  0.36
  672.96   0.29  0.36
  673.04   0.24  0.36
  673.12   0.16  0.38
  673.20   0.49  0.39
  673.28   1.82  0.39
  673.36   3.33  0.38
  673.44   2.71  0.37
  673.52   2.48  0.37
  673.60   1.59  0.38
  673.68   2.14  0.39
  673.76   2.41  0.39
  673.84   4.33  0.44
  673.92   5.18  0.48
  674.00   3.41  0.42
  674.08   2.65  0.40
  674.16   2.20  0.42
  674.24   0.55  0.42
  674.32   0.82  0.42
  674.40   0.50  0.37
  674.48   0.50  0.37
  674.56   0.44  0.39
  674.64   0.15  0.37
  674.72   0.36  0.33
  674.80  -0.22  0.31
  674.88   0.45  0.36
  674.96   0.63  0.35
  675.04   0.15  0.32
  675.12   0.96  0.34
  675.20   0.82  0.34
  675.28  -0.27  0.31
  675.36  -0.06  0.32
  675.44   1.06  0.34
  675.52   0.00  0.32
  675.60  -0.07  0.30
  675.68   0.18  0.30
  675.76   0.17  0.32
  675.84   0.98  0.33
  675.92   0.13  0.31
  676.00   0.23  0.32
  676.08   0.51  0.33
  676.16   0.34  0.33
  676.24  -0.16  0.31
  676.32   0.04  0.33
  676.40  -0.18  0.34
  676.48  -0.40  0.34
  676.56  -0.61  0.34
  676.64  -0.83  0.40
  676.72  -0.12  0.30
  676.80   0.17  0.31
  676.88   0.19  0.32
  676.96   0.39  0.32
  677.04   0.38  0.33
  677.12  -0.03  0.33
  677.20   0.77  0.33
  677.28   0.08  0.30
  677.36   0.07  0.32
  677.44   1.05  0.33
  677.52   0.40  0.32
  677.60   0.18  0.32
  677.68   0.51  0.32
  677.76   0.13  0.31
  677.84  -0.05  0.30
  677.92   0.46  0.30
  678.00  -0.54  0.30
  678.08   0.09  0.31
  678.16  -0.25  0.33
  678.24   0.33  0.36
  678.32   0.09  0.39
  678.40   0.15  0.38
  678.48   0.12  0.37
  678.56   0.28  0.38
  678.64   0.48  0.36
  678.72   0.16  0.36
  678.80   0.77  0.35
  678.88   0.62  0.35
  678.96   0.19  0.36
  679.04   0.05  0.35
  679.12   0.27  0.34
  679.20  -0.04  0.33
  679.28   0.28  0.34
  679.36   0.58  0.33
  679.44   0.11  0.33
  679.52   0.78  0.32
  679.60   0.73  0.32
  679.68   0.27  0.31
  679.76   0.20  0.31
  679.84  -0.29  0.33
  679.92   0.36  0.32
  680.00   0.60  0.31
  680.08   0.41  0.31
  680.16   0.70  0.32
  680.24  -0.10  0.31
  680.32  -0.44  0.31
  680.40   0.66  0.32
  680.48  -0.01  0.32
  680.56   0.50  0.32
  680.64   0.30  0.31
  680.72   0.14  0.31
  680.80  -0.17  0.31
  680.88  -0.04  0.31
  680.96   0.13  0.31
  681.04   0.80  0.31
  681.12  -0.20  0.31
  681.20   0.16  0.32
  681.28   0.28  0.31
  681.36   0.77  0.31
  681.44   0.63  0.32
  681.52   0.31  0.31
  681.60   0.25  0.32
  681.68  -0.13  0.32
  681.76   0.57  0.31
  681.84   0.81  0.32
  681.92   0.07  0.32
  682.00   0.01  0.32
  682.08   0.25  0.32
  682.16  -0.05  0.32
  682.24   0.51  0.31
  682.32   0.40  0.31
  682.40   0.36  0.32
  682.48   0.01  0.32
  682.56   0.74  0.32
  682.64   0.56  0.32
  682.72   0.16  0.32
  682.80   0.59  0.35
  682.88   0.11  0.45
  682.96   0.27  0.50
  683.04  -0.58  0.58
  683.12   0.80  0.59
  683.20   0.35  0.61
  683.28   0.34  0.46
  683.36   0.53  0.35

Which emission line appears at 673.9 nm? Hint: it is [O II]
